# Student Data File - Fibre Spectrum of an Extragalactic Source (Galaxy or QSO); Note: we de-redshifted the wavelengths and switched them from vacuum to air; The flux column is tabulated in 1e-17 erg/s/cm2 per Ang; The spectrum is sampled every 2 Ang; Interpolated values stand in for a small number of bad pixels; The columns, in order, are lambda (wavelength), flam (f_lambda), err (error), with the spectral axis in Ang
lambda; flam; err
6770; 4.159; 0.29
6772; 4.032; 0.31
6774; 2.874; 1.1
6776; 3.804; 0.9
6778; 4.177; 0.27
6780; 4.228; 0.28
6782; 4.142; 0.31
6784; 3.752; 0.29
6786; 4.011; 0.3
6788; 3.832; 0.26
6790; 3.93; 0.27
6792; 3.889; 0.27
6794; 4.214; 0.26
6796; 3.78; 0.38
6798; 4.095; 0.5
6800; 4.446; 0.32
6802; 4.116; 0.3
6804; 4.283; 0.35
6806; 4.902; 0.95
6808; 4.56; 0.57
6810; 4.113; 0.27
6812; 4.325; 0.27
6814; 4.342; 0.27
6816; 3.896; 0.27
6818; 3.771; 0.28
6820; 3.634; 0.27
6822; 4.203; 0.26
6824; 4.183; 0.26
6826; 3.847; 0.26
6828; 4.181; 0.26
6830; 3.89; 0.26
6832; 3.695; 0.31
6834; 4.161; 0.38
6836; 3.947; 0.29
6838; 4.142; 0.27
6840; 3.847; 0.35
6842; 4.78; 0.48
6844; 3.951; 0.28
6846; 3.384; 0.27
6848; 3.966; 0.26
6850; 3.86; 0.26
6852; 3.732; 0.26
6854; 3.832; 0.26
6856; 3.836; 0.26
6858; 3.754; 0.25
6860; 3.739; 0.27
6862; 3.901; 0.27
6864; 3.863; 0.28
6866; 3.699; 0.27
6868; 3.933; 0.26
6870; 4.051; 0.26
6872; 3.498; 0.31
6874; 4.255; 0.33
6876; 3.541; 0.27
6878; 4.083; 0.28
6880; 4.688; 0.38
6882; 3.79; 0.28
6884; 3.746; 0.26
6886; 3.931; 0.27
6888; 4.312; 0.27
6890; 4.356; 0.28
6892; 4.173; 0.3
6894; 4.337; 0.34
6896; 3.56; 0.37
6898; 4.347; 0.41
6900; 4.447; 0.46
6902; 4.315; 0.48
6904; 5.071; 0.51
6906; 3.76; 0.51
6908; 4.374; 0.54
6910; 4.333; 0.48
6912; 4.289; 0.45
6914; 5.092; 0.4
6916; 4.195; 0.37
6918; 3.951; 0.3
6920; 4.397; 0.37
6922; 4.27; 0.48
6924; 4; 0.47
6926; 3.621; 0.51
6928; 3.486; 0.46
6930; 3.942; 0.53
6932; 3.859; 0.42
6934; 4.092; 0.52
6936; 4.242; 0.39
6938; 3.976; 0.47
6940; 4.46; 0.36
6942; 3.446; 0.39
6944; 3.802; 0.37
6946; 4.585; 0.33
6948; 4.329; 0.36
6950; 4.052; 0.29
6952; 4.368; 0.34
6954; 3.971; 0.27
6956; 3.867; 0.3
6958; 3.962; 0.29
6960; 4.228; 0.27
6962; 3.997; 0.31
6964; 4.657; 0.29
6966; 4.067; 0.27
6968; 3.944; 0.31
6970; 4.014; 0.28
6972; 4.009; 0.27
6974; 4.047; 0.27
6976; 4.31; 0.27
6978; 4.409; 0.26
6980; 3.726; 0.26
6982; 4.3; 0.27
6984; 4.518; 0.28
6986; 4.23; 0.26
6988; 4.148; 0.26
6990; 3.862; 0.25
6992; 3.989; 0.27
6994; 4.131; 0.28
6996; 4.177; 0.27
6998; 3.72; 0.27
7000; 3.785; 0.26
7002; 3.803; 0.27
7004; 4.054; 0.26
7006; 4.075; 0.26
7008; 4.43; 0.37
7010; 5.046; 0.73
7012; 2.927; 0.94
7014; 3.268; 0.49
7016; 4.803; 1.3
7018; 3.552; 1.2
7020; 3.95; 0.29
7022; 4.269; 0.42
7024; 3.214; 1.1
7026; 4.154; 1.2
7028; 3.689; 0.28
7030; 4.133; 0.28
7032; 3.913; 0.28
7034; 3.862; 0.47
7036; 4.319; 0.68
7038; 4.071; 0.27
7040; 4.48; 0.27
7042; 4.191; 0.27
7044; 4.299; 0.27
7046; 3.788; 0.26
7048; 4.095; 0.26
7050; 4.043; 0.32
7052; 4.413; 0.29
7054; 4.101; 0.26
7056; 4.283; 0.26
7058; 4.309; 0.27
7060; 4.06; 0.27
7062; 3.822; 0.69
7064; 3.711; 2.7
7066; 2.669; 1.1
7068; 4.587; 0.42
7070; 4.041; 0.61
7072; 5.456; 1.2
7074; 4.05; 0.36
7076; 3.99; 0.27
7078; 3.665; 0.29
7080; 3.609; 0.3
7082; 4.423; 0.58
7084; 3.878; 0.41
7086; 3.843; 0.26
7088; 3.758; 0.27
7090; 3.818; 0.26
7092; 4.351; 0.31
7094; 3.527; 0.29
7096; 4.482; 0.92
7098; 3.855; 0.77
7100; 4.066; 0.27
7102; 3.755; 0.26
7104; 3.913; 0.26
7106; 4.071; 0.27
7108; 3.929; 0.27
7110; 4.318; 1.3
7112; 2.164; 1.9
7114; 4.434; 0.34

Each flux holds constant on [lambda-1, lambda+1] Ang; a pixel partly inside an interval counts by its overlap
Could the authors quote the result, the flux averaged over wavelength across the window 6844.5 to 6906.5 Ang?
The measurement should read 3.99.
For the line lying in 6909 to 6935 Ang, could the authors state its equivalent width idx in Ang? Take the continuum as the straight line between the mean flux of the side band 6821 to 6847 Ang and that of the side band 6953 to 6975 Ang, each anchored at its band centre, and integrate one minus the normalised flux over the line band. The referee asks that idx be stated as -0.4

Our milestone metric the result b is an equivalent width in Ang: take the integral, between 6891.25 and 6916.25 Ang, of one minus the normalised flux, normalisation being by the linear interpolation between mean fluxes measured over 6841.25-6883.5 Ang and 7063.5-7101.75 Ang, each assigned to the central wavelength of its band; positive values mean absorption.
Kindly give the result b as -2.7 Ang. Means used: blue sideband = 3.9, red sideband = 3.99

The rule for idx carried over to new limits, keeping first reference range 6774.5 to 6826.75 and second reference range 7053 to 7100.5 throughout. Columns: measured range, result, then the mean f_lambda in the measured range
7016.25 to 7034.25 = 0.57 Ang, 3.9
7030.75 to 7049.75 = -0.41 Ang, 4.11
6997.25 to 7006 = 0.35 Ang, 3.87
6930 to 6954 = -0.29 Ang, 4.1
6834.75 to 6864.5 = 1.22 Ang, 3.91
